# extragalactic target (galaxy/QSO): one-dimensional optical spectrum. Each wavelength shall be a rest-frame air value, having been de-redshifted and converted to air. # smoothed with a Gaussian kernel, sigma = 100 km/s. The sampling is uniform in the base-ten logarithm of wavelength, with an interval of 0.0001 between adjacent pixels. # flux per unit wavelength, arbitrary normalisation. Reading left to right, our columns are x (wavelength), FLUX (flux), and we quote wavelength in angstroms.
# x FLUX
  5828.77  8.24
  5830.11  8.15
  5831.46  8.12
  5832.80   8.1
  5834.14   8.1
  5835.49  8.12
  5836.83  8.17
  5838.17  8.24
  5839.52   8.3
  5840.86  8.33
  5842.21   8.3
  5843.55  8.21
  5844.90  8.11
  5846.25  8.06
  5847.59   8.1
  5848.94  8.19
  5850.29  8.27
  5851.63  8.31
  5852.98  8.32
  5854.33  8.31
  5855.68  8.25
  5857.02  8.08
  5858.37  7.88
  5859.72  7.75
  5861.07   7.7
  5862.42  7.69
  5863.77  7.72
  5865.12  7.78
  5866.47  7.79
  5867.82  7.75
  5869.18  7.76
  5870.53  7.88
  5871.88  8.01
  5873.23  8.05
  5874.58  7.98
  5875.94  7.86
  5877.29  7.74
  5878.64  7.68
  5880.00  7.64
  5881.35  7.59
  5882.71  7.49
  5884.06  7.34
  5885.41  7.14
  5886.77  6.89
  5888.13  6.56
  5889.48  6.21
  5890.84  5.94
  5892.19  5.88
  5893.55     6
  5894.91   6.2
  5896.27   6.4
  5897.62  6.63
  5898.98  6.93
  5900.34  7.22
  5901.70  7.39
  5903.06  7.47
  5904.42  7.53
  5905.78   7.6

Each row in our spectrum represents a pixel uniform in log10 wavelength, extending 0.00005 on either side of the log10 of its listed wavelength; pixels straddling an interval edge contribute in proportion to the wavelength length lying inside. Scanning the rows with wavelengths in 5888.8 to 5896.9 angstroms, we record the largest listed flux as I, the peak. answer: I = 6.4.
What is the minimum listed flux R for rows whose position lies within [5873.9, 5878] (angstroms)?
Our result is 7.74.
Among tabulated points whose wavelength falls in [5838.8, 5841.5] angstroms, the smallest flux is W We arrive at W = 8.3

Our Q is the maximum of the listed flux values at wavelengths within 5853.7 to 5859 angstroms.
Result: 8.31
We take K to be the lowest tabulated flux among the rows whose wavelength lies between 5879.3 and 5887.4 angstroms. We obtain 6.89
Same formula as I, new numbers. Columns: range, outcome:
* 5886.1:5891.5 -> 6.89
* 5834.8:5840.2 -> 8.3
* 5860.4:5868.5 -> 7.79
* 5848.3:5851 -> 8.27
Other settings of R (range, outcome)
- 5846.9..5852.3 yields 8.1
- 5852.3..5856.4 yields 8.25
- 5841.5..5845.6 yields 8.11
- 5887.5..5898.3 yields 5.88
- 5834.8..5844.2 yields 8.12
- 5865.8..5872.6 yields 7.75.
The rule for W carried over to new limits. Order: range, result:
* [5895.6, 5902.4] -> 6.4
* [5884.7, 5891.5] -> 5.94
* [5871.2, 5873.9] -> 8.01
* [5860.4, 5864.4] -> 7.69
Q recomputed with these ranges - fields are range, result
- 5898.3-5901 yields 7.22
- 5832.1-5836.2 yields 8.12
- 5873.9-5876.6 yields 7.98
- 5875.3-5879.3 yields 7.86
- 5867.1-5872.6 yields 8.01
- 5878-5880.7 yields 7.68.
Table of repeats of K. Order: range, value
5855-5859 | 7.88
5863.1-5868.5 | 7.72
